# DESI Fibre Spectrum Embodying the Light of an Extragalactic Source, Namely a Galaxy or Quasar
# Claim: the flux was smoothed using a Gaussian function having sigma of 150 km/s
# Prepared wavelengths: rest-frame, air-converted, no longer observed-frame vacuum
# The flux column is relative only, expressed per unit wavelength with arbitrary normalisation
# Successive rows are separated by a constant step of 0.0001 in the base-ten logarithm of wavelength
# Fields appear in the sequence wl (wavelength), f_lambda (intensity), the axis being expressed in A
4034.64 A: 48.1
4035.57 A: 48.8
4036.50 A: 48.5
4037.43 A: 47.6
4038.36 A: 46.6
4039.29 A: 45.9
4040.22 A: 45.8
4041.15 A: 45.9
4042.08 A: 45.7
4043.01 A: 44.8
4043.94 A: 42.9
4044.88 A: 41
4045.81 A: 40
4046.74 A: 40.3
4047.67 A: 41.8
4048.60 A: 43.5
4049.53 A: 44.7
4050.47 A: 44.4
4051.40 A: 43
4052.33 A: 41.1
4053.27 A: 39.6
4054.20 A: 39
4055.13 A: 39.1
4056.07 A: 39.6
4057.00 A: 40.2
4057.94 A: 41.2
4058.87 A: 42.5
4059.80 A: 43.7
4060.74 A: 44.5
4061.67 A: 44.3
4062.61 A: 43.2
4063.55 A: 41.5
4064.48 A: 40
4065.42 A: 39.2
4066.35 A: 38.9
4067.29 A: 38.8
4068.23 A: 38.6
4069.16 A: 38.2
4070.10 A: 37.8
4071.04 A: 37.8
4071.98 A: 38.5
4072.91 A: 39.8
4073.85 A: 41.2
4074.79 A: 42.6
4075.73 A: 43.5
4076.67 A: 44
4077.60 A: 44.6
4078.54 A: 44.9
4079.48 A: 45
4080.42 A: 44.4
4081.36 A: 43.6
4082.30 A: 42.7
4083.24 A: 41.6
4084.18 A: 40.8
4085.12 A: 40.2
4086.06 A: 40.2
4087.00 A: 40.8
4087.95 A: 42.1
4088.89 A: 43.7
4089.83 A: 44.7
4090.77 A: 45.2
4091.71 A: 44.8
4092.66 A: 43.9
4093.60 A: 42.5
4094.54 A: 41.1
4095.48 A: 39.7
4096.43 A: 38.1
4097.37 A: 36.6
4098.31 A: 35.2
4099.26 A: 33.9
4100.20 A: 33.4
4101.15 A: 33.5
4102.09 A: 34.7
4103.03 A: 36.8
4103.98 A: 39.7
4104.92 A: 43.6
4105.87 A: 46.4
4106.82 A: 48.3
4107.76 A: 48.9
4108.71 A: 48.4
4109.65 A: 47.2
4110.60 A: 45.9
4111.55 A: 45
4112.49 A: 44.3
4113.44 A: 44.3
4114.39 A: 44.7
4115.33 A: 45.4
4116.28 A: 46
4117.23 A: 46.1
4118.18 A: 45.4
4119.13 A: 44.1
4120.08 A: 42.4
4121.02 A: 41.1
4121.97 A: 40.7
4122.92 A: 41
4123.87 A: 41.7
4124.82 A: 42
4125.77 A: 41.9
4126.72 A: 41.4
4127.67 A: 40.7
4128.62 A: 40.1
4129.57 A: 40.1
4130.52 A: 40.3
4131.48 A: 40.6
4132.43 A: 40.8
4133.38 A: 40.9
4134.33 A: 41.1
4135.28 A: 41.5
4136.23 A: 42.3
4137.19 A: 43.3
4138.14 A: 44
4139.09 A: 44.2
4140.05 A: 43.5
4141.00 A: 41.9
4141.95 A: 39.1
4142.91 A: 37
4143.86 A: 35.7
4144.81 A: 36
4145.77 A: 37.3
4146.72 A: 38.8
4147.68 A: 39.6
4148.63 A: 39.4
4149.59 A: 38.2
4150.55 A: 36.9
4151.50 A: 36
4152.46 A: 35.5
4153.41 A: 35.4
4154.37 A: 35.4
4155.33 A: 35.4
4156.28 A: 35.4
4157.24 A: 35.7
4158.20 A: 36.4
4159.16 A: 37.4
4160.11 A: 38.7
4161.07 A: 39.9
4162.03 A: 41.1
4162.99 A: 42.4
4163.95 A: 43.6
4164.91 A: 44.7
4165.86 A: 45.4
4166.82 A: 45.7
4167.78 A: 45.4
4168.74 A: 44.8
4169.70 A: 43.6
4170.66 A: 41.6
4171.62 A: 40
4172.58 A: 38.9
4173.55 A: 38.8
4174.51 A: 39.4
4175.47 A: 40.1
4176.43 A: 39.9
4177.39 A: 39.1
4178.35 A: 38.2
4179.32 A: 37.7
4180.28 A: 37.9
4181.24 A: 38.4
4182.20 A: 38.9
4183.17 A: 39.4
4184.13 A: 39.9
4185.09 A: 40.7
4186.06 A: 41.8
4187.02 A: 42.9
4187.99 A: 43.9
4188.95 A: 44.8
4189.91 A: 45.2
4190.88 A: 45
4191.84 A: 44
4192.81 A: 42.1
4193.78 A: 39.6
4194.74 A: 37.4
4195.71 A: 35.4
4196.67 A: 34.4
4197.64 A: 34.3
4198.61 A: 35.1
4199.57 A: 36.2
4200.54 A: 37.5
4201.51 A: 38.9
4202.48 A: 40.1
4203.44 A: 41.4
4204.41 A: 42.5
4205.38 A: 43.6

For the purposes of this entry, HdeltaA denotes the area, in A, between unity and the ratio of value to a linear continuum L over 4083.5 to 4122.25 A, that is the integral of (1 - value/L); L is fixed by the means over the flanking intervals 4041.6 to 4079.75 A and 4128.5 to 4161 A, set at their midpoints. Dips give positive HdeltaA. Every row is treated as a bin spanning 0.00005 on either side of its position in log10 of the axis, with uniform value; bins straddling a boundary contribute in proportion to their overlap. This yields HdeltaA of -1.9 A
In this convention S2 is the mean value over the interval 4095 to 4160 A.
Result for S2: 40.5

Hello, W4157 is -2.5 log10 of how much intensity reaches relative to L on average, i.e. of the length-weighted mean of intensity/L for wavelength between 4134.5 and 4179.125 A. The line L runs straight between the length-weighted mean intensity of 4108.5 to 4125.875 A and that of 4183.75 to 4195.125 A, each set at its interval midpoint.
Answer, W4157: 0.09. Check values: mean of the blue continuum 44.1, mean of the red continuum 42.3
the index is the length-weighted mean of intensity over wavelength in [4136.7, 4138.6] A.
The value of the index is 43.5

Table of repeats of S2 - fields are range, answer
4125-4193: 40.3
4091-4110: 40.9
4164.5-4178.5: 41.8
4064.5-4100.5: 40.9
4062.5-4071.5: 39.2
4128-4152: 39.9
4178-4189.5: 40.4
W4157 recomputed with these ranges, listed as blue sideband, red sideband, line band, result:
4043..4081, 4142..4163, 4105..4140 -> -0.123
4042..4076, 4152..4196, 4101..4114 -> -0.072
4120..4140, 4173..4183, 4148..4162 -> 0.088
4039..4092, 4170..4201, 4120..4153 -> 0.013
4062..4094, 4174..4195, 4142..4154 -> 0.109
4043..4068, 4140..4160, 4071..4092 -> -0.058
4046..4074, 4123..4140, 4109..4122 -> -0.082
